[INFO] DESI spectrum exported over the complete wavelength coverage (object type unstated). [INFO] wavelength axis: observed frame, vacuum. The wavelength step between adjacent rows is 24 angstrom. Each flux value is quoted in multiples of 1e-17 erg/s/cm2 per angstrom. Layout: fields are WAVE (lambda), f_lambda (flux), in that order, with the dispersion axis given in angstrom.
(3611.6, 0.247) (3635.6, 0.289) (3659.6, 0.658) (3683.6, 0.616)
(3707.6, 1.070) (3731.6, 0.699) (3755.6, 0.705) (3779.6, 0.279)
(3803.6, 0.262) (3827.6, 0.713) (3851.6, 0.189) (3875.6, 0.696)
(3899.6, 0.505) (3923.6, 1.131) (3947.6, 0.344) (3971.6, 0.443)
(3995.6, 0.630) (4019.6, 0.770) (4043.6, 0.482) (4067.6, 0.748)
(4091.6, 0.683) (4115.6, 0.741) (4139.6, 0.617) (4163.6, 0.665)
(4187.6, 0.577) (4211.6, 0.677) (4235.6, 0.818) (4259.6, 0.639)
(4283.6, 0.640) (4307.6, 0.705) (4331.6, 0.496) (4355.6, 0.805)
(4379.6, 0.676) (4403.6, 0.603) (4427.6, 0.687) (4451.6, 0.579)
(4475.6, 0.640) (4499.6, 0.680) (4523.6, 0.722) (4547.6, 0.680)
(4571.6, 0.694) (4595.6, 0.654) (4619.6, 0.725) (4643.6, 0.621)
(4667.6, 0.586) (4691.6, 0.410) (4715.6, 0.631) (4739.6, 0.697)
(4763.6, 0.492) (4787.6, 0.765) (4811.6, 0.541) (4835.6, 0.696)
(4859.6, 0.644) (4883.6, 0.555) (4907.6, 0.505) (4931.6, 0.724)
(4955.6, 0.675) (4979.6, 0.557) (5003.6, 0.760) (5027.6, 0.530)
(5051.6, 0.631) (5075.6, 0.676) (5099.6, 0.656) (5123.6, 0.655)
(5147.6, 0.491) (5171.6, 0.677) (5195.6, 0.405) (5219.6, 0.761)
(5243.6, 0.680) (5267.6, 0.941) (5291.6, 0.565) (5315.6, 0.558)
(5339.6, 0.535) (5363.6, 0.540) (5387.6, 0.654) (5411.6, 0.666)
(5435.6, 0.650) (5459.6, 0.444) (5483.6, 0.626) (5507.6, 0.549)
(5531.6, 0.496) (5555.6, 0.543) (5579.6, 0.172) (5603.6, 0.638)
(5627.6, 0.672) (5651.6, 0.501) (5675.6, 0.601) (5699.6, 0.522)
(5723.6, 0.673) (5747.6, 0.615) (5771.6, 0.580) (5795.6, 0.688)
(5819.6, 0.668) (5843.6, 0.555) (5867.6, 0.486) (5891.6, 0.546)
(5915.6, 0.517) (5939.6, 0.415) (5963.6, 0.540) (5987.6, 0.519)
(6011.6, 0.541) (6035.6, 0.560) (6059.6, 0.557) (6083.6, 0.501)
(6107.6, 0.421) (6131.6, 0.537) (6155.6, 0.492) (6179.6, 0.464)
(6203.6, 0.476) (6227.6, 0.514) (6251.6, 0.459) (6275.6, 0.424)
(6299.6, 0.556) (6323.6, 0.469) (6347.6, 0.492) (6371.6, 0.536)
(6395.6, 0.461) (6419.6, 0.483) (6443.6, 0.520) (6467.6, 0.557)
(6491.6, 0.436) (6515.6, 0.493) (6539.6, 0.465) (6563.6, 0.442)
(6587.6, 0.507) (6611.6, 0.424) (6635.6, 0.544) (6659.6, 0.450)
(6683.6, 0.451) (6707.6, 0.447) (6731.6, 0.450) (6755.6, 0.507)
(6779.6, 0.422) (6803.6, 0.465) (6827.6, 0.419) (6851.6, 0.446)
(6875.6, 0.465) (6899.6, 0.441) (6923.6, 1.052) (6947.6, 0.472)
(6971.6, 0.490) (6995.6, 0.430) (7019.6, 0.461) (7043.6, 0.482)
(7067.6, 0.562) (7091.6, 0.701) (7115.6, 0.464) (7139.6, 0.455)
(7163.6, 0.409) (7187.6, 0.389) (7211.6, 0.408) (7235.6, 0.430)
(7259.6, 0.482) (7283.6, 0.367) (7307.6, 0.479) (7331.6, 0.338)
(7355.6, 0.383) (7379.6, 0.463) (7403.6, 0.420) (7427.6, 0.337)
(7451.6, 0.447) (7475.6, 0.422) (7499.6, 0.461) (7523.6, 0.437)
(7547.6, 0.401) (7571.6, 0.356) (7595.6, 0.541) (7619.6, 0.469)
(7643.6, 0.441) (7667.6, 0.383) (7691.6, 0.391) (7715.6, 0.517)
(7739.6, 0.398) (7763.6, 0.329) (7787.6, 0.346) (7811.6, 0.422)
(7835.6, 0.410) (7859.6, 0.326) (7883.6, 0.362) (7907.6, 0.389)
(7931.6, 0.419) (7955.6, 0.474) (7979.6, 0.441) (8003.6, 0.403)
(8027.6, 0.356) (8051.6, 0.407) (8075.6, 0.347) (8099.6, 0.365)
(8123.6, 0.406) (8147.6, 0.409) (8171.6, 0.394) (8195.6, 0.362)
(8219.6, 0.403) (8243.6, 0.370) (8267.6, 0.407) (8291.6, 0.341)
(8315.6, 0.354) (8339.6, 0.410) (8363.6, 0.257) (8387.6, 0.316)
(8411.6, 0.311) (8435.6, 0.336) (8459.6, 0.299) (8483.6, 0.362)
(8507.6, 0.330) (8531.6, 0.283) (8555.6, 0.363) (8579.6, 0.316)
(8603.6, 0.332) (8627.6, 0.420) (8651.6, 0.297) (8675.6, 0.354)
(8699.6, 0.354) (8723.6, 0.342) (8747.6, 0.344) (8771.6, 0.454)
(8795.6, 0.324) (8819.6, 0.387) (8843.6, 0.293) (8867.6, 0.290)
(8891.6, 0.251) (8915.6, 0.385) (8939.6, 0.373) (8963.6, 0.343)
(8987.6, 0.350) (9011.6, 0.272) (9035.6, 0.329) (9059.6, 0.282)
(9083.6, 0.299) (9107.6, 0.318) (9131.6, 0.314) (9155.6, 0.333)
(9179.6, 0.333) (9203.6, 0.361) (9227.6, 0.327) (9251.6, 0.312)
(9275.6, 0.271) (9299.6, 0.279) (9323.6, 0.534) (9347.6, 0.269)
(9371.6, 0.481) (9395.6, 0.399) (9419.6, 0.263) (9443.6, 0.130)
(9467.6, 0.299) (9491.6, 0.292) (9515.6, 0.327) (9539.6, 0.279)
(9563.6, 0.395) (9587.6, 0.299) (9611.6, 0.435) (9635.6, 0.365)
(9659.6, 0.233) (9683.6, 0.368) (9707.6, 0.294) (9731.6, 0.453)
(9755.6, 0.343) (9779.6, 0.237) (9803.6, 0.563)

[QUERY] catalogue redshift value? 0.054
